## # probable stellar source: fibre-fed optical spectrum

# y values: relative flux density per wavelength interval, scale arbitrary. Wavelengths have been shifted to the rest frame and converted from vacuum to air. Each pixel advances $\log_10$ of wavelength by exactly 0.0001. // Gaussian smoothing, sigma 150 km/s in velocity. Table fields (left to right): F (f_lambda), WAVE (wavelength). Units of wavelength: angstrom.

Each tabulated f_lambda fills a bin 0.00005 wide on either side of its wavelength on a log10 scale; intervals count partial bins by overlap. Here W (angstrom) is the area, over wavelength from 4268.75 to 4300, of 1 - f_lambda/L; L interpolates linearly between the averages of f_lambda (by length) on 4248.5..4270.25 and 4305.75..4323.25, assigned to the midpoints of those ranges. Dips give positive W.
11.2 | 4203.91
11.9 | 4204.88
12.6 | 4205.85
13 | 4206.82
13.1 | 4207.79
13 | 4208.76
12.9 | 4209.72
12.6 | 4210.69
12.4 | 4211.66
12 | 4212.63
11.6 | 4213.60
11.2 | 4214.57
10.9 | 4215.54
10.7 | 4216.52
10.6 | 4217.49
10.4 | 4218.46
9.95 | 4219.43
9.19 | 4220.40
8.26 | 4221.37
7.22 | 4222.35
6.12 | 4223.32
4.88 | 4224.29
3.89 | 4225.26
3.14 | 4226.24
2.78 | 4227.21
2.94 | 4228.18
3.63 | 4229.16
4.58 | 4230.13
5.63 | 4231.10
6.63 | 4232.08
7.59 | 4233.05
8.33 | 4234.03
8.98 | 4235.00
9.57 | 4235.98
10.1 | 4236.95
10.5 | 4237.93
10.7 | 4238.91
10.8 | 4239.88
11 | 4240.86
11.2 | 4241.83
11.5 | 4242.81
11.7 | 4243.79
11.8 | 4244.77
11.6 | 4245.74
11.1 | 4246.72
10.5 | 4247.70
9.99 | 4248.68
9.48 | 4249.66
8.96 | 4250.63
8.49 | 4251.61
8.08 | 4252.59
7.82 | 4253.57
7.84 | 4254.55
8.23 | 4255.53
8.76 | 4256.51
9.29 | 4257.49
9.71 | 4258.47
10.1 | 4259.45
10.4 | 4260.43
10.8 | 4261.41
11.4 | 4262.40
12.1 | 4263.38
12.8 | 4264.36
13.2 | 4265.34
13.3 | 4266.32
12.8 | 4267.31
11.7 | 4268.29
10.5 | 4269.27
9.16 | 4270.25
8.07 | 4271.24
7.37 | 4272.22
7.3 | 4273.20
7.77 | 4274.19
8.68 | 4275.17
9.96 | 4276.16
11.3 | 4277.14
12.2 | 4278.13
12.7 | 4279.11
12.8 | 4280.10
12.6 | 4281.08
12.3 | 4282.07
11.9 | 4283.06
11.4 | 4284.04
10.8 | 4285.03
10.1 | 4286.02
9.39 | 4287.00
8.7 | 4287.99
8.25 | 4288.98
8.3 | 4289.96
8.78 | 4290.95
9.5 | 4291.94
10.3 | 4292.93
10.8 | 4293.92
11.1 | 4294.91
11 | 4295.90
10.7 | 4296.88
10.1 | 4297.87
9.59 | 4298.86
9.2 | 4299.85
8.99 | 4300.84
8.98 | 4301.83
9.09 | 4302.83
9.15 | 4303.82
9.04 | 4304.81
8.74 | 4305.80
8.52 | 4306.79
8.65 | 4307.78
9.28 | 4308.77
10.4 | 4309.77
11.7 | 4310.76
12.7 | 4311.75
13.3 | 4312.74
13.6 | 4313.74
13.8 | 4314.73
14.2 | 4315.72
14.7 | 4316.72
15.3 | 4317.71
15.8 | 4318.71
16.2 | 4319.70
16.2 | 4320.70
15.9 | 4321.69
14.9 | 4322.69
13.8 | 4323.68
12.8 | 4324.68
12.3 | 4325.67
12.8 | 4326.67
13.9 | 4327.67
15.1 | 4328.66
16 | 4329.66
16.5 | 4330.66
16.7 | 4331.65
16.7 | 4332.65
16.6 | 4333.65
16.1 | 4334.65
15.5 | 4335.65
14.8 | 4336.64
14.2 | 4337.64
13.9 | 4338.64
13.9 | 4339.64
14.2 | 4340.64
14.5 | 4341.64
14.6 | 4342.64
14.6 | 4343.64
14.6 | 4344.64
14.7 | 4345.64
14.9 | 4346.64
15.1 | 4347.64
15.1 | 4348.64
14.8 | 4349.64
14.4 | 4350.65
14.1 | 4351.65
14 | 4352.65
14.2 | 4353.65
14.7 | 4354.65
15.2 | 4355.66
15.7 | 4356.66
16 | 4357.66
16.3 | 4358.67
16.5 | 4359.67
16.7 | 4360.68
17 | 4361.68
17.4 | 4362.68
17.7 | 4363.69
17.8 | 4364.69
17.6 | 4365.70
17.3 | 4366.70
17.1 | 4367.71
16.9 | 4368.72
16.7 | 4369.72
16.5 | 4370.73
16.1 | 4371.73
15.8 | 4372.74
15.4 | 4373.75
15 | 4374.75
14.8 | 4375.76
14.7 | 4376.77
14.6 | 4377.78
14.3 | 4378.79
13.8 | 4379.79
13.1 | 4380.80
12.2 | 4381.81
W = 3.9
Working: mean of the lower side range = 10.2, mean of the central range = 10.1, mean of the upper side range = 13.1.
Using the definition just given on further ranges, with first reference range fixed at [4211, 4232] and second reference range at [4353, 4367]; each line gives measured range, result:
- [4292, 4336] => 3.2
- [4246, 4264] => 0.3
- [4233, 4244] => -1.8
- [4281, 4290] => 1.0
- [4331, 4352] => 0.3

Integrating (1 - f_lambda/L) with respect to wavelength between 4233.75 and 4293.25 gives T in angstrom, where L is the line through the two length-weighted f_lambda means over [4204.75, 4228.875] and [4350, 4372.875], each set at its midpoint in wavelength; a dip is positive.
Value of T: 6.6 angstrom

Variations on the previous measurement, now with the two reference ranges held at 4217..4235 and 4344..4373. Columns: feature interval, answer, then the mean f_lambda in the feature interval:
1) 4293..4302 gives 1.1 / 10.1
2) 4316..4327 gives -1.1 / 14.6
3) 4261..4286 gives -2.9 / 11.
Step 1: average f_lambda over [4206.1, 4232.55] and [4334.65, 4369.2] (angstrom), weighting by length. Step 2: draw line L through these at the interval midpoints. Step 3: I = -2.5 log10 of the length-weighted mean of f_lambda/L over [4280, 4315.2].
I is 0.22 mag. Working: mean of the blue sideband 8.67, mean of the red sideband 15.5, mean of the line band 10.3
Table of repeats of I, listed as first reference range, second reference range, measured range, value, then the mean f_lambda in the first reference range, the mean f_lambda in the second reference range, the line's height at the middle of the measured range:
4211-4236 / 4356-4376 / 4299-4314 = 0.28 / 7.81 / 16.5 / 12.9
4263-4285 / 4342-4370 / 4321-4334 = -0.06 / 11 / 15.8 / 14.1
